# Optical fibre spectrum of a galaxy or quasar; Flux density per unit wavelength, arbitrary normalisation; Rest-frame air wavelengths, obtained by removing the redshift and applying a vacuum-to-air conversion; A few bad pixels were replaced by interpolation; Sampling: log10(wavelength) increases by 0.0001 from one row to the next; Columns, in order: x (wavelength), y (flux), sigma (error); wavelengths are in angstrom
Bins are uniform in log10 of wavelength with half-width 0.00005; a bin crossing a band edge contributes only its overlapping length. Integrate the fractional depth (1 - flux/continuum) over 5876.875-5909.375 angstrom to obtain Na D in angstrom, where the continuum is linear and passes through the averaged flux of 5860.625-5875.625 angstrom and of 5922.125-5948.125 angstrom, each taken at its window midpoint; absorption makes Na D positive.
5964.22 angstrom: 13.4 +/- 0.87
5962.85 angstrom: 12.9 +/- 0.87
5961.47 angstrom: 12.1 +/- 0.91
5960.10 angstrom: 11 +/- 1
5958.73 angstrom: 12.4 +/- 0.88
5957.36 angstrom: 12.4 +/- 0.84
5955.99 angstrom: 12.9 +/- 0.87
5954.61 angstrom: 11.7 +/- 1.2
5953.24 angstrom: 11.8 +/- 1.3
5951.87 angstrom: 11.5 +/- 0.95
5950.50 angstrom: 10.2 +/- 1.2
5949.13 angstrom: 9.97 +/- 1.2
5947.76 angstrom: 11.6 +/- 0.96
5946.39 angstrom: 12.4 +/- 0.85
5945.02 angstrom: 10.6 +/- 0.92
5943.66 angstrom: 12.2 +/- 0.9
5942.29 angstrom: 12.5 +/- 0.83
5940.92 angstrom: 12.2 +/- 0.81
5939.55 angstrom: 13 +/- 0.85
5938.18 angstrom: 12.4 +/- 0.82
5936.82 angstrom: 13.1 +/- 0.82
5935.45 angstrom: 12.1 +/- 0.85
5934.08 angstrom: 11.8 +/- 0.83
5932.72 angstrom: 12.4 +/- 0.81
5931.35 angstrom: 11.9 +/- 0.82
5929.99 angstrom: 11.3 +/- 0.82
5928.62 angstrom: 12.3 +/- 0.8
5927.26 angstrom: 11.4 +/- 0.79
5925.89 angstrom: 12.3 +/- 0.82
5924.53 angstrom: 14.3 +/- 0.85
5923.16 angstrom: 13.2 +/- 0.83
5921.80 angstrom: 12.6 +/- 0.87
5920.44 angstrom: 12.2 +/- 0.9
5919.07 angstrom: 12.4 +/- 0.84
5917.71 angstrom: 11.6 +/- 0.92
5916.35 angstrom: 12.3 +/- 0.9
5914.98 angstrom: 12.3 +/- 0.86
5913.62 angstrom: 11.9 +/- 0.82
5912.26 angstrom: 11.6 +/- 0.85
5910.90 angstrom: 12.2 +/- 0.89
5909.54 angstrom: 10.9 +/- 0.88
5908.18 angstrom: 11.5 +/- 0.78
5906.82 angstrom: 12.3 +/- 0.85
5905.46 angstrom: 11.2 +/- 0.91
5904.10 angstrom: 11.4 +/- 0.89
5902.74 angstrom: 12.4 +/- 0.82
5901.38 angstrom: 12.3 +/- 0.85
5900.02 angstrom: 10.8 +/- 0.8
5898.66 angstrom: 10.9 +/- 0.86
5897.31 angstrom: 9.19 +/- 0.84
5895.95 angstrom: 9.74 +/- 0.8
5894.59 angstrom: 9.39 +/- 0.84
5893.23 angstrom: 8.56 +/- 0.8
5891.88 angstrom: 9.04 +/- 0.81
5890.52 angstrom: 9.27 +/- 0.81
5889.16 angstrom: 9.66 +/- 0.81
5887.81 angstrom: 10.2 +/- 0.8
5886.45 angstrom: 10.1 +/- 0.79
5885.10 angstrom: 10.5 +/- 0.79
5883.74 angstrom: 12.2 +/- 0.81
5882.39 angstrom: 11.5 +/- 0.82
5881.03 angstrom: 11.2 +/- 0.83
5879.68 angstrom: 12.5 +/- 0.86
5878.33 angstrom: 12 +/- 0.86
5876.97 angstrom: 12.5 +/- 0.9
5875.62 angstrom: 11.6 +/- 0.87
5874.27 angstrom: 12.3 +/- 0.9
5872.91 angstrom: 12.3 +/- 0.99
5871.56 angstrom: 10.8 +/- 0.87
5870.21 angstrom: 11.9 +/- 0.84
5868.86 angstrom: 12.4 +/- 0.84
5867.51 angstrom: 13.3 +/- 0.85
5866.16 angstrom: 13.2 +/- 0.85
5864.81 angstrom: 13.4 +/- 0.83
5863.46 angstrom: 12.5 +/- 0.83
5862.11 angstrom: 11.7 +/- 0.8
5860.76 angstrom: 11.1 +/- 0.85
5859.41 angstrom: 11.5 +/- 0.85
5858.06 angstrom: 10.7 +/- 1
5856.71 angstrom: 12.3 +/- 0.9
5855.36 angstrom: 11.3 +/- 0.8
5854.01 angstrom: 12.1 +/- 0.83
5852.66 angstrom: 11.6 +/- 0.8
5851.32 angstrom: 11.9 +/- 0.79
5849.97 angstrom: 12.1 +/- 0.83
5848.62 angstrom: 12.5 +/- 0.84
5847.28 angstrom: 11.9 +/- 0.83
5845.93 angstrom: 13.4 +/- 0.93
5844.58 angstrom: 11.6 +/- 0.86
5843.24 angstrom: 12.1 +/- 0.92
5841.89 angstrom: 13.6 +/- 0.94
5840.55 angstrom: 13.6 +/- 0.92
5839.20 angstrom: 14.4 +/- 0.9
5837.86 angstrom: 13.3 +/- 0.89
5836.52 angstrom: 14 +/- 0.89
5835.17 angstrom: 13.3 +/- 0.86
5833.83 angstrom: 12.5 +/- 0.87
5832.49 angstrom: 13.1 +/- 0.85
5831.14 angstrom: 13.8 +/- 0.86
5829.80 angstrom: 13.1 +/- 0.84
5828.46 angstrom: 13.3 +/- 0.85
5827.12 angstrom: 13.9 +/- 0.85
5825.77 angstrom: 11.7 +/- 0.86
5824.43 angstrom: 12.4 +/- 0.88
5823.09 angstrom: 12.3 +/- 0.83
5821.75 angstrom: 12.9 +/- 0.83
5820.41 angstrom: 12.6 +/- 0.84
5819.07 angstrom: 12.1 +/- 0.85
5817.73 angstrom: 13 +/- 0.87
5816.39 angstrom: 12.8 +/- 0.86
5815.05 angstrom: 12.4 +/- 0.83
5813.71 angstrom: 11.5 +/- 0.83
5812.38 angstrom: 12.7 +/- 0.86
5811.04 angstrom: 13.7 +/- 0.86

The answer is 3.9 angstrom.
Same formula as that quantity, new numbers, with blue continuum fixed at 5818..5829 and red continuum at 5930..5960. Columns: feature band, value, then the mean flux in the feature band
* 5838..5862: 0.51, 12.2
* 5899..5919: 0.61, 11.8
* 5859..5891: 1.76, 11.7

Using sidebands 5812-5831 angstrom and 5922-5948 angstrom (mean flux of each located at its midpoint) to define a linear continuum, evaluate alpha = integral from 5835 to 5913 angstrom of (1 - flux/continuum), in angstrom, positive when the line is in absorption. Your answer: 4.99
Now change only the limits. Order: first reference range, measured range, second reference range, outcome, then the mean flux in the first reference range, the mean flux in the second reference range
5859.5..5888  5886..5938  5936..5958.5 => 2.02 angstrom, 11.9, 11.9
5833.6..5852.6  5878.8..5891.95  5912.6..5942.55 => 1.96 angstrom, 12.8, 12.3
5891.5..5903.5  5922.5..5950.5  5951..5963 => -1.71 angstrom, 10.3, 12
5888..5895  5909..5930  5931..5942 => -1.92 angstrom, 9.25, 12.4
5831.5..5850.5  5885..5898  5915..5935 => 3.14 angstrom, 13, 12.3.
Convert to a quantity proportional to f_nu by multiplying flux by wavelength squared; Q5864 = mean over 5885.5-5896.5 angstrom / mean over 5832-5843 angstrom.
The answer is 0.7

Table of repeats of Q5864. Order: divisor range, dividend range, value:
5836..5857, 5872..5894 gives 0.88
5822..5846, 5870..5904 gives 0.85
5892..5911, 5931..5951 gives 1.11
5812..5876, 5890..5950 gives 0.95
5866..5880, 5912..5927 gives 1.03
